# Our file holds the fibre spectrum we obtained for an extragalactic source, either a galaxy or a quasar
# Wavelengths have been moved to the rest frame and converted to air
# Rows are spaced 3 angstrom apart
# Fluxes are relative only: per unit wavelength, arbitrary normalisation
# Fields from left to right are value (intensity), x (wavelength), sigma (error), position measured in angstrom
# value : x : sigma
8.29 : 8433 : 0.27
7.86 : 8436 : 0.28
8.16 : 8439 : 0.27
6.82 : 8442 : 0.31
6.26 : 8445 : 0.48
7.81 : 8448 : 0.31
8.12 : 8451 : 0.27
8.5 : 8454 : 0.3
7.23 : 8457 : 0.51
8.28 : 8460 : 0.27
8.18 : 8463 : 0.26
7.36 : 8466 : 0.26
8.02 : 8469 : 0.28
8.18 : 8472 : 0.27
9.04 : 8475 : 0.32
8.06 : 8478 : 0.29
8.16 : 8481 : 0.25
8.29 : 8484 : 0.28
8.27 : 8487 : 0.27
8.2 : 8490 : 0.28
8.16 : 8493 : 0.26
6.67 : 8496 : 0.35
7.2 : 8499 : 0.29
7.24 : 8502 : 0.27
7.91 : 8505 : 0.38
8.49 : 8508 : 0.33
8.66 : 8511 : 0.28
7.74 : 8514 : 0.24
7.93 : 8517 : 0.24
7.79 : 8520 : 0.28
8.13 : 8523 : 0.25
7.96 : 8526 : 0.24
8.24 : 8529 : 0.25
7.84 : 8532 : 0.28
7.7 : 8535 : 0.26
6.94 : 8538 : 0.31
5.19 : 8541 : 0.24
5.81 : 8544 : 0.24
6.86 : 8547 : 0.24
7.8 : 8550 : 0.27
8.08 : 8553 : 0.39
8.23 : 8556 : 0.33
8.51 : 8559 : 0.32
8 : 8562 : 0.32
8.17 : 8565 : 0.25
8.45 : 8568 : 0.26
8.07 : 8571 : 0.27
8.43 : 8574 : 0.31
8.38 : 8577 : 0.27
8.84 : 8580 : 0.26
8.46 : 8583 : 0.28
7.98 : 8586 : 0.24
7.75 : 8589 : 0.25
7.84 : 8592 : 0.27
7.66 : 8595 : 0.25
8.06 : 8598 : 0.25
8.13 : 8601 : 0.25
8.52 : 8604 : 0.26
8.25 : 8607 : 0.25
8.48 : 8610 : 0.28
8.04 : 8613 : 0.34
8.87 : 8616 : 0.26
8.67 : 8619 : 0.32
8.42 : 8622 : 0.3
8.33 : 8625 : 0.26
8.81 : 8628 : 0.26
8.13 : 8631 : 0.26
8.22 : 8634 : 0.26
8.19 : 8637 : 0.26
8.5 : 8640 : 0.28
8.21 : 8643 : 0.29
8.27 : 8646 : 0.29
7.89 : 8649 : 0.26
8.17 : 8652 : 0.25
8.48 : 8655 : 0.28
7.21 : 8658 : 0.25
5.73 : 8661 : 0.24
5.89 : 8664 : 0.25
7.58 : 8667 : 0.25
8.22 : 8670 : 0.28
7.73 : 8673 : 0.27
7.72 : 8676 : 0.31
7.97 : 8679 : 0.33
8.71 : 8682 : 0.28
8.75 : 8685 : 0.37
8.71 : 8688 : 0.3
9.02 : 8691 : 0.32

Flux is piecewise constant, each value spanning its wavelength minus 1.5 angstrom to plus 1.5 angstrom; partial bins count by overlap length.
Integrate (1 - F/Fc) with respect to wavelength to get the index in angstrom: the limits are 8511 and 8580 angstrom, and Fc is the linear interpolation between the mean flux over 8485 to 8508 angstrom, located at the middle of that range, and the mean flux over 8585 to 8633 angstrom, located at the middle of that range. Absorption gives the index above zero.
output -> 1.5 angstrom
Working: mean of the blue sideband 7.73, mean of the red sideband 8.25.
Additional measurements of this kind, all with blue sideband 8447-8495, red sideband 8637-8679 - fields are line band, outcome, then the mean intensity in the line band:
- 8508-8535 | -0.2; 8.04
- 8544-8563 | 0.4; 7.75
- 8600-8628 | -2.3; 8.44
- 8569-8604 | -1.4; 8.17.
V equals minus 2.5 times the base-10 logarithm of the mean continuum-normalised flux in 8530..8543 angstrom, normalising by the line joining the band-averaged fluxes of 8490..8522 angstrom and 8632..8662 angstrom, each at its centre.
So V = 0.13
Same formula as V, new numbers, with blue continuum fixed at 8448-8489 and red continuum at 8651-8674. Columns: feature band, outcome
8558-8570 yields -0.071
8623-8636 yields -0.121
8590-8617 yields -0.083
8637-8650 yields -0.111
